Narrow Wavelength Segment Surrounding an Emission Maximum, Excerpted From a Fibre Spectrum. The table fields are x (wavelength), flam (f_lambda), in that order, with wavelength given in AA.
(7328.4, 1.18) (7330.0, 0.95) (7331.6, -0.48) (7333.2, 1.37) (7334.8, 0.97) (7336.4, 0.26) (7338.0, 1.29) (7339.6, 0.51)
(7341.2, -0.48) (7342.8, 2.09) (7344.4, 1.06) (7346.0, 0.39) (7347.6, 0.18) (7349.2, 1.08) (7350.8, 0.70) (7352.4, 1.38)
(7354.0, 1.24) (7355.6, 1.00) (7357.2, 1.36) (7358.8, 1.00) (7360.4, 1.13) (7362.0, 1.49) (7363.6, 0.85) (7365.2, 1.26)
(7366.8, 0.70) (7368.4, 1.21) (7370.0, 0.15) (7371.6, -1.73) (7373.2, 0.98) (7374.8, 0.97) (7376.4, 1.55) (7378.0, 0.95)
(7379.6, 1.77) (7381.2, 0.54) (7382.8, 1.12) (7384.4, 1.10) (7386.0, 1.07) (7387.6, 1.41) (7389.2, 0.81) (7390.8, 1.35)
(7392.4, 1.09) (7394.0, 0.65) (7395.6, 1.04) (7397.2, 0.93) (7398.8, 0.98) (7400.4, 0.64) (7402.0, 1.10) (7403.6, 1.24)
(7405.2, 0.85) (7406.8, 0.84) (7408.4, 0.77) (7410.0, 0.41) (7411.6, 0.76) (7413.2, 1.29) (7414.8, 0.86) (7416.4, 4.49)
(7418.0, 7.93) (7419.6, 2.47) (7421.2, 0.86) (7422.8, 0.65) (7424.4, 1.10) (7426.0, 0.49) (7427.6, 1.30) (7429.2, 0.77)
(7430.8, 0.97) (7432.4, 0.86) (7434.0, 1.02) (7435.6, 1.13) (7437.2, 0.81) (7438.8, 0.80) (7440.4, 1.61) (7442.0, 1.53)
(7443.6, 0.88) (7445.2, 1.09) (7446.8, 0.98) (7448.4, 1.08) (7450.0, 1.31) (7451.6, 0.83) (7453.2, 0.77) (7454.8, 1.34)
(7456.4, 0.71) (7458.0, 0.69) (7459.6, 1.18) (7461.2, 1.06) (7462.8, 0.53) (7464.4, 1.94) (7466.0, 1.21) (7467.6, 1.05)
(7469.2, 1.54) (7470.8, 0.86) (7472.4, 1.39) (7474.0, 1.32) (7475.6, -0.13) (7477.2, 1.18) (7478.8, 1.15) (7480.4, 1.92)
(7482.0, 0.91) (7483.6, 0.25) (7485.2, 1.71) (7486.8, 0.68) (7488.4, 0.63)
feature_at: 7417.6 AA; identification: H-alpha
